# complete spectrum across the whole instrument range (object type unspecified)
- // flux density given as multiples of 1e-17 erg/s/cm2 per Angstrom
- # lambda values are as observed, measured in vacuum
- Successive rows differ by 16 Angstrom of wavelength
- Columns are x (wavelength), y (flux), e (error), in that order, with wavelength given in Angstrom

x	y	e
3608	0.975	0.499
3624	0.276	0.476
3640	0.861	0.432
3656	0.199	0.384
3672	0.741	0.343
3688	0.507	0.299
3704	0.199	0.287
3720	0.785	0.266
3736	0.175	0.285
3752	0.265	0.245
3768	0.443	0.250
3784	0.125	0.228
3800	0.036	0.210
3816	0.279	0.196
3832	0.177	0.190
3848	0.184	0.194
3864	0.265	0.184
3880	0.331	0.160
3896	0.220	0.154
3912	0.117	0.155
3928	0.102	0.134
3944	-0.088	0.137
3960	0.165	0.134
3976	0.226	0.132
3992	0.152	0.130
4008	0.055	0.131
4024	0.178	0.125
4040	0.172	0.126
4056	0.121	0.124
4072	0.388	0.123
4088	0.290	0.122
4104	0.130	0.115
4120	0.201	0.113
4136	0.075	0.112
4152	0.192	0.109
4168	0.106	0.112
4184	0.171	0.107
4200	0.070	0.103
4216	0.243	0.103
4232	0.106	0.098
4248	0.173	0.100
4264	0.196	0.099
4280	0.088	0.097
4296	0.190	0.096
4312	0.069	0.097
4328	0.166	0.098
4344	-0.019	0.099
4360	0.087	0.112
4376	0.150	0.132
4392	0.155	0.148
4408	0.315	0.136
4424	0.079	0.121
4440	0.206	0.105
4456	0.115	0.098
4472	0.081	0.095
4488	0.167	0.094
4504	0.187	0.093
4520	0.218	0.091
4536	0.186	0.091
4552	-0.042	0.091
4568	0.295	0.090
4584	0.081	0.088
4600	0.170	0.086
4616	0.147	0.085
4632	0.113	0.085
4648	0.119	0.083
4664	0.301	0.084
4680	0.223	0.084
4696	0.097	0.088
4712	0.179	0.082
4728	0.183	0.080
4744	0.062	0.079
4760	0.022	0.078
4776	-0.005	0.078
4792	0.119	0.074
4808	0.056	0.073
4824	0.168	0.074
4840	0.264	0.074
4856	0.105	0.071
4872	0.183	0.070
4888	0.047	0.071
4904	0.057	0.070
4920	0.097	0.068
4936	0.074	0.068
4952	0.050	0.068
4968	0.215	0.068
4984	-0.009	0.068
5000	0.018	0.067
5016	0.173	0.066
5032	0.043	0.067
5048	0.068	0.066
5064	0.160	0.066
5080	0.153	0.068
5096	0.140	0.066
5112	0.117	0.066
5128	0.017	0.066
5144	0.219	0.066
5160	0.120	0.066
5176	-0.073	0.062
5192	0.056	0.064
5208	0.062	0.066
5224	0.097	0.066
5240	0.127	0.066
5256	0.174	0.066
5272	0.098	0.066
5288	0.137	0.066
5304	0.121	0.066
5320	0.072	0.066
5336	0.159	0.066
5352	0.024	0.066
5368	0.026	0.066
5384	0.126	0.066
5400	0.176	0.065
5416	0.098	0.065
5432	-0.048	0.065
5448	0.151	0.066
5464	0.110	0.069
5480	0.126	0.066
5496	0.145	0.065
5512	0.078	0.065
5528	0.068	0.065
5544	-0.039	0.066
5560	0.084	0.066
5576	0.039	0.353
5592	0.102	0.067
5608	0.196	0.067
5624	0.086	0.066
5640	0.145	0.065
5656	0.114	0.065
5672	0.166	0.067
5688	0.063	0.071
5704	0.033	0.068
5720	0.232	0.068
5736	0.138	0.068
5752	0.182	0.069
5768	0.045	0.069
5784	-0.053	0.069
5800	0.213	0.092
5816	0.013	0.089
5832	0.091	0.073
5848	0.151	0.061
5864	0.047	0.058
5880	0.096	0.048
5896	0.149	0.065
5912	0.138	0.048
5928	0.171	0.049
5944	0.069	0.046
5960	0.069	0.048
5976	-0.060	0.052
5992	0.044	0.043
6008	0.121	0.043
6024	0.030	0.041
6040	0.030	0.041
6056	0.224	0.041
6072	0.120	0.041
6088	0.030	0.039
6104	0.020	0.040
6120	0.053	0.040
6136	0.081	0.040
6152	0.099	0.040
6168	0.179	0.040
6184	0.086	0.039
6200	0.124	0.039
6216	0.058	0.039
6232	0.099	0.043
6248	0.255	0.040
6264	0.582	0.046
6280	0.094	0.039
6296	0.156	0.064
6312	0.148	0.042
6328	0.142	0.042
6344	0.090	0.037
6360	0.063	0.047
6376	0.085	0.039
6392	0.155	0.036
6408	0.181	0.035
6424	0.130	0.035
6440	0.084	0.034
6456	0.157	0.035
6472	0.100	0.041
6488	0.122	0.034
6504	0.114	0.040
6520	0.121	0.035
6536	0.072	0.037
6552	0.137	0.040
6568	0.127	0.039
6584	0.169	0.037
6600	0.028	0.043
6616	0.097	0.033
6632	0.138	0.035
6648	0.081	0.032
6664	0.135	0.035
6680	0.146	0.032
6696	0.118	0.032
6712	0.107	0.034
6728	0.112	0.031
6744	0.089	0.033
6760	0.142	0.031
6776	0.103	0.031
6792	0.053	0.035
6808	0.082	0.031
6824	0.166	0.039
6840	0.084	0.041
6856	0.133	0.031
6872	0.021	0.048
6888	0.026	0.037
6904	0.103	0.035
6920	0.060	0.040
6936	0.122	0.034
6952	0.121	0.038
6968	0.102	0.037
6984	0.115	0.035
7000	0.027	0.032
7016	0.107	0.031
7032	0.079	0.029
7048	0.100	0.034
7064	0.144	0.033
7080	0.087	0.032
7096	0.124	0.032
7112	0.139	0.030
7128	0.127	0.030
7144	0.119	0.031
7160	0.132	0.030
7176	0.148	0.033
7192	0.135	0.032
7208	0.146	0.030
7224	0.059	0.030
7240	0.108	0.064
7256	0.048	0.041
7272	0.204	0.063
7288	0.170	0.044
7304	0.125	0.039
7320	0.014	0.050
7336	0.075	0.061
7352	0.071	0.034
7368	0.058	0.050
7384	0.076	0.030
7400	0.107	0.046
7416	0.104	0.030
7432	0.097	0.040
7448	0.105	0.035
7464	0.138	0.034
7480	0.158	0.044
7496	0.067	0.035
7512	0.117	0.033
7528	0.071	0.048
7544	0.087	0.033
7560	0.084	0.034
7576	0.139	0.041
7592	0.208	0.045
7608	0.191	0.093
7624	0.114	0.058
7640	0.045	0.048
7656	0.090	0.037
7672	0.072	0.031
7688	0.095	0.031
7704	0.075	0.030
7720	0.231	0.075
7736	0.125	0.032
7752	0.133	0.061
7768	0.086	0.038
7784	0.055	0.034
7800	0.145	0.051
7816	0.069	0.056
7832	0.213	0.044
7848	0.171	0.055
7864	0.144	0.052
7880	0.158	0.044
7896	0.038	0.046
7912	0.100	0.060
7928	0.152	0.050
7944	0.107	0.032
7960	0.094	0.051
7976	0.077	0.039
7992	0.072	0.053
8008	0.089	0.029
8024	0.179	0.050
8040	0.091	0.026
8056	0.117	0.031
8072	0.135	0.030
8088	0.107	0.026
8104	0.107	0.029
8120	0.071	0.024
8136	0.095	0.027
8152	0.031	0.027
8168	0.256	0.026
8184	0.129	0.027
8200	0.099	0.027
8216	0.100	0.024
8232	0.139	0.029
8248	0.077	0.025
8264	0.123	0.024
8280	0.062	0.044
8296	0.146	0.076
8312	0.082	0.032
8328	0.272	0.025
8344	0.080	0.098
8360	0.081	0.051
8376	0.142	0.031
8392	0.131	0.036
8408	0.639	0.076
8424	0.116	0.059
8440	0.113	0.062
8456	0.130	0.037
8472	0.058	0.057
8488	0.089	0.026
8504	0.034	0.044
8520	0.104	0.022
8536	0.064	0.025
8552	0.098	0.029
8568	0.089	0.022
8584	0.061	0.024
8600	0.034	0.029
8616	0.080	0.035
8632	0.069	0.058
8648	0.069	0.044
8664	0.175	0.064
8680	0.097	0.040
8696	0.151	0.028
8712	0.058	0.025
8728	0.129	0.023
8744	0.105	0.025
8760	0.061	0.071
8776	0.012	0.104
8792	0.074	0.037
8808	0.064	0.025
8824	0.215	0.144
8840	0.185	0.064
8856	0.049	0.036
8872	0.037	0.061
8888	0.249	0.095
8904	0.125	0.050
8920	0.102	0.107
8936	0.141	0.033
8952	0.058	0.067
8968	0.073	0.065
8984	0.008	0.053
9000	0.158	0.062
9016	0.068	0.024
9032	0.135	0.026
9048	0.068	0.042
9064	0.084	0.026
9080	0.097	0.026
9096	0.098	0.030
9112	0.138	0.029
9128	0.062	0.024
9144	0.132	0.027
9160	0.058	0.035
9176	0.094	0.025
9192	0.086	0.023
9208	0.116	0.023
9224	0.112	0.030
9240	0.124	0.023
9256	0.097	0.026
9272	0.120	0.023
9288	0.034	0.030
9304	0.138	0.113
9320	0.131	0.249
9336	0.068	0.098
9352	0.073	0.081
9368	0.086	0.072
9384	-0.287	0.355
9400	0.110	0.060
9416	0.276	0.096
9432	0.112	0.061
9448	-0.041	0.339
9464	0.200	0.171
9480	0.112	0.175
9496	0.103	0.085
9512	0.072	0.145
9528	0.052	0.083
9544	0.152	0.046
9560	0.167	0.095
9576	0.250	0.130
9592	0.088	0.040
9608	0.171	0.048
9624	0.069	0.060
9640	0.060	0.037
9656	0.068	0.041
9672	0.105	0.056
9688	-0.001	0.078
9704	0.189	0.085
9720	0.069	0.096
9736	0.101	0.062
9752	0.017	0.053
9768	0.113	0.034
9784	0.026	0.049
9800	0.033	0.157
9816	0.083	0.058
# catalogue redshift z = 0.68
